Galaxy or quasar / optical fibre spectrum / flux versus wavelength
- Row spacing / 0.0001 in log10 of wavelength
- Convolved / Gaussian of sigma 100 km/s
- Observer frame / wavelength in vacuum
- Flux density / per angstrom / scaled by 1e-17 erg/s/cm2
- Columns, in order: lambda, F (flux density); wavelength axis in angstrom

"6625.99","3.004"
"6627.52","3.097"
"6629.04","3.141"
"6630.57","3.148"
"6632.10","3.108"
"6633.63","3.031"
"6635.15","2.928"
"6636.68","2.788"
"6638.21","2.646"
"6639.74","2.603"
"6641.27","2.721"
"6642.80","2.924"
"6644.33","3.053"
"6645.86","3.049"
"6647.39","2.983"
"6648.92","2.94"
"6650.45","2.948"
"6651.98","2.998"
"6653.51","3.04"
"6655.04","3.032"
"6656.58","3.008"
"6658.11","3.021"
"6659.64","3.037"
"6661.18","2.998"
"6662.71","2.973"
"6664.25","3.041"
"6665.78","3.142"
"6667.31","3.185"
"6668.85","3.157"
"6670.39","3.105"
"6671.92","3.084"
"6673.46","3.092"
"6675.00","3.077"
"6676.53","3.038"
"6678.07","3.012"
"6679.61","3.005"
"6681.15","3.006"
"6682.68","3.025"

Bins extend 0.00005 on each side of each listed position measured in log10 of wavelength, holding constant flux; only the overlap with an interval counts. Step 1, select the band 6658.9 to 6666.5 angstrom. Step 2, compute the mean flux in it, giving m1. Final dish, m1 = 3.04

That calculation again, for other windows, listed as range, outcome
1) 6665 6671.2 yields 3.15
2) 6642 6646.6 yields 3.01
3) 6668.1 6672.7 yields 3.11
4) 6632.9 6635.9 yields 2.99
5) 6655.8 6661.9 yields 3.01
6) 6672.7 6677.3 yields 3.07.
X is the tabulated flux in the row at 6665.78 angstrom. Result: 3.142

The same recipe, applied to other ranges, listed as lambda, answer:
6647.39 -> 2.983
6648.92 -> 2.94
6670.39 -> 3.105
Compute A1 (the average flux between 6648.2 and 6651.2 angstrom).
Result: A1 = 2.95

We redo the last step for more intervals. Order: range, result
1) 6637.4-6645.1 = 2.79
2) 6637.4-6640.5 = 2.62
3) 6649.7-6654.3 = 3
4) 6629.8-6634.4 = 3.09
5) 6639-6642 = 2.66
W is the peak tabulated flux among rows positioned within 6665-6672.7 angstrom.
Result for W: 3.185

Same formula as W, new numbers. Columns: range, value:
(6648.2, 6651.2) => 2.948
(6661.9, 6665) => 3.041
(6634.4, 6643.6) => 2.928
